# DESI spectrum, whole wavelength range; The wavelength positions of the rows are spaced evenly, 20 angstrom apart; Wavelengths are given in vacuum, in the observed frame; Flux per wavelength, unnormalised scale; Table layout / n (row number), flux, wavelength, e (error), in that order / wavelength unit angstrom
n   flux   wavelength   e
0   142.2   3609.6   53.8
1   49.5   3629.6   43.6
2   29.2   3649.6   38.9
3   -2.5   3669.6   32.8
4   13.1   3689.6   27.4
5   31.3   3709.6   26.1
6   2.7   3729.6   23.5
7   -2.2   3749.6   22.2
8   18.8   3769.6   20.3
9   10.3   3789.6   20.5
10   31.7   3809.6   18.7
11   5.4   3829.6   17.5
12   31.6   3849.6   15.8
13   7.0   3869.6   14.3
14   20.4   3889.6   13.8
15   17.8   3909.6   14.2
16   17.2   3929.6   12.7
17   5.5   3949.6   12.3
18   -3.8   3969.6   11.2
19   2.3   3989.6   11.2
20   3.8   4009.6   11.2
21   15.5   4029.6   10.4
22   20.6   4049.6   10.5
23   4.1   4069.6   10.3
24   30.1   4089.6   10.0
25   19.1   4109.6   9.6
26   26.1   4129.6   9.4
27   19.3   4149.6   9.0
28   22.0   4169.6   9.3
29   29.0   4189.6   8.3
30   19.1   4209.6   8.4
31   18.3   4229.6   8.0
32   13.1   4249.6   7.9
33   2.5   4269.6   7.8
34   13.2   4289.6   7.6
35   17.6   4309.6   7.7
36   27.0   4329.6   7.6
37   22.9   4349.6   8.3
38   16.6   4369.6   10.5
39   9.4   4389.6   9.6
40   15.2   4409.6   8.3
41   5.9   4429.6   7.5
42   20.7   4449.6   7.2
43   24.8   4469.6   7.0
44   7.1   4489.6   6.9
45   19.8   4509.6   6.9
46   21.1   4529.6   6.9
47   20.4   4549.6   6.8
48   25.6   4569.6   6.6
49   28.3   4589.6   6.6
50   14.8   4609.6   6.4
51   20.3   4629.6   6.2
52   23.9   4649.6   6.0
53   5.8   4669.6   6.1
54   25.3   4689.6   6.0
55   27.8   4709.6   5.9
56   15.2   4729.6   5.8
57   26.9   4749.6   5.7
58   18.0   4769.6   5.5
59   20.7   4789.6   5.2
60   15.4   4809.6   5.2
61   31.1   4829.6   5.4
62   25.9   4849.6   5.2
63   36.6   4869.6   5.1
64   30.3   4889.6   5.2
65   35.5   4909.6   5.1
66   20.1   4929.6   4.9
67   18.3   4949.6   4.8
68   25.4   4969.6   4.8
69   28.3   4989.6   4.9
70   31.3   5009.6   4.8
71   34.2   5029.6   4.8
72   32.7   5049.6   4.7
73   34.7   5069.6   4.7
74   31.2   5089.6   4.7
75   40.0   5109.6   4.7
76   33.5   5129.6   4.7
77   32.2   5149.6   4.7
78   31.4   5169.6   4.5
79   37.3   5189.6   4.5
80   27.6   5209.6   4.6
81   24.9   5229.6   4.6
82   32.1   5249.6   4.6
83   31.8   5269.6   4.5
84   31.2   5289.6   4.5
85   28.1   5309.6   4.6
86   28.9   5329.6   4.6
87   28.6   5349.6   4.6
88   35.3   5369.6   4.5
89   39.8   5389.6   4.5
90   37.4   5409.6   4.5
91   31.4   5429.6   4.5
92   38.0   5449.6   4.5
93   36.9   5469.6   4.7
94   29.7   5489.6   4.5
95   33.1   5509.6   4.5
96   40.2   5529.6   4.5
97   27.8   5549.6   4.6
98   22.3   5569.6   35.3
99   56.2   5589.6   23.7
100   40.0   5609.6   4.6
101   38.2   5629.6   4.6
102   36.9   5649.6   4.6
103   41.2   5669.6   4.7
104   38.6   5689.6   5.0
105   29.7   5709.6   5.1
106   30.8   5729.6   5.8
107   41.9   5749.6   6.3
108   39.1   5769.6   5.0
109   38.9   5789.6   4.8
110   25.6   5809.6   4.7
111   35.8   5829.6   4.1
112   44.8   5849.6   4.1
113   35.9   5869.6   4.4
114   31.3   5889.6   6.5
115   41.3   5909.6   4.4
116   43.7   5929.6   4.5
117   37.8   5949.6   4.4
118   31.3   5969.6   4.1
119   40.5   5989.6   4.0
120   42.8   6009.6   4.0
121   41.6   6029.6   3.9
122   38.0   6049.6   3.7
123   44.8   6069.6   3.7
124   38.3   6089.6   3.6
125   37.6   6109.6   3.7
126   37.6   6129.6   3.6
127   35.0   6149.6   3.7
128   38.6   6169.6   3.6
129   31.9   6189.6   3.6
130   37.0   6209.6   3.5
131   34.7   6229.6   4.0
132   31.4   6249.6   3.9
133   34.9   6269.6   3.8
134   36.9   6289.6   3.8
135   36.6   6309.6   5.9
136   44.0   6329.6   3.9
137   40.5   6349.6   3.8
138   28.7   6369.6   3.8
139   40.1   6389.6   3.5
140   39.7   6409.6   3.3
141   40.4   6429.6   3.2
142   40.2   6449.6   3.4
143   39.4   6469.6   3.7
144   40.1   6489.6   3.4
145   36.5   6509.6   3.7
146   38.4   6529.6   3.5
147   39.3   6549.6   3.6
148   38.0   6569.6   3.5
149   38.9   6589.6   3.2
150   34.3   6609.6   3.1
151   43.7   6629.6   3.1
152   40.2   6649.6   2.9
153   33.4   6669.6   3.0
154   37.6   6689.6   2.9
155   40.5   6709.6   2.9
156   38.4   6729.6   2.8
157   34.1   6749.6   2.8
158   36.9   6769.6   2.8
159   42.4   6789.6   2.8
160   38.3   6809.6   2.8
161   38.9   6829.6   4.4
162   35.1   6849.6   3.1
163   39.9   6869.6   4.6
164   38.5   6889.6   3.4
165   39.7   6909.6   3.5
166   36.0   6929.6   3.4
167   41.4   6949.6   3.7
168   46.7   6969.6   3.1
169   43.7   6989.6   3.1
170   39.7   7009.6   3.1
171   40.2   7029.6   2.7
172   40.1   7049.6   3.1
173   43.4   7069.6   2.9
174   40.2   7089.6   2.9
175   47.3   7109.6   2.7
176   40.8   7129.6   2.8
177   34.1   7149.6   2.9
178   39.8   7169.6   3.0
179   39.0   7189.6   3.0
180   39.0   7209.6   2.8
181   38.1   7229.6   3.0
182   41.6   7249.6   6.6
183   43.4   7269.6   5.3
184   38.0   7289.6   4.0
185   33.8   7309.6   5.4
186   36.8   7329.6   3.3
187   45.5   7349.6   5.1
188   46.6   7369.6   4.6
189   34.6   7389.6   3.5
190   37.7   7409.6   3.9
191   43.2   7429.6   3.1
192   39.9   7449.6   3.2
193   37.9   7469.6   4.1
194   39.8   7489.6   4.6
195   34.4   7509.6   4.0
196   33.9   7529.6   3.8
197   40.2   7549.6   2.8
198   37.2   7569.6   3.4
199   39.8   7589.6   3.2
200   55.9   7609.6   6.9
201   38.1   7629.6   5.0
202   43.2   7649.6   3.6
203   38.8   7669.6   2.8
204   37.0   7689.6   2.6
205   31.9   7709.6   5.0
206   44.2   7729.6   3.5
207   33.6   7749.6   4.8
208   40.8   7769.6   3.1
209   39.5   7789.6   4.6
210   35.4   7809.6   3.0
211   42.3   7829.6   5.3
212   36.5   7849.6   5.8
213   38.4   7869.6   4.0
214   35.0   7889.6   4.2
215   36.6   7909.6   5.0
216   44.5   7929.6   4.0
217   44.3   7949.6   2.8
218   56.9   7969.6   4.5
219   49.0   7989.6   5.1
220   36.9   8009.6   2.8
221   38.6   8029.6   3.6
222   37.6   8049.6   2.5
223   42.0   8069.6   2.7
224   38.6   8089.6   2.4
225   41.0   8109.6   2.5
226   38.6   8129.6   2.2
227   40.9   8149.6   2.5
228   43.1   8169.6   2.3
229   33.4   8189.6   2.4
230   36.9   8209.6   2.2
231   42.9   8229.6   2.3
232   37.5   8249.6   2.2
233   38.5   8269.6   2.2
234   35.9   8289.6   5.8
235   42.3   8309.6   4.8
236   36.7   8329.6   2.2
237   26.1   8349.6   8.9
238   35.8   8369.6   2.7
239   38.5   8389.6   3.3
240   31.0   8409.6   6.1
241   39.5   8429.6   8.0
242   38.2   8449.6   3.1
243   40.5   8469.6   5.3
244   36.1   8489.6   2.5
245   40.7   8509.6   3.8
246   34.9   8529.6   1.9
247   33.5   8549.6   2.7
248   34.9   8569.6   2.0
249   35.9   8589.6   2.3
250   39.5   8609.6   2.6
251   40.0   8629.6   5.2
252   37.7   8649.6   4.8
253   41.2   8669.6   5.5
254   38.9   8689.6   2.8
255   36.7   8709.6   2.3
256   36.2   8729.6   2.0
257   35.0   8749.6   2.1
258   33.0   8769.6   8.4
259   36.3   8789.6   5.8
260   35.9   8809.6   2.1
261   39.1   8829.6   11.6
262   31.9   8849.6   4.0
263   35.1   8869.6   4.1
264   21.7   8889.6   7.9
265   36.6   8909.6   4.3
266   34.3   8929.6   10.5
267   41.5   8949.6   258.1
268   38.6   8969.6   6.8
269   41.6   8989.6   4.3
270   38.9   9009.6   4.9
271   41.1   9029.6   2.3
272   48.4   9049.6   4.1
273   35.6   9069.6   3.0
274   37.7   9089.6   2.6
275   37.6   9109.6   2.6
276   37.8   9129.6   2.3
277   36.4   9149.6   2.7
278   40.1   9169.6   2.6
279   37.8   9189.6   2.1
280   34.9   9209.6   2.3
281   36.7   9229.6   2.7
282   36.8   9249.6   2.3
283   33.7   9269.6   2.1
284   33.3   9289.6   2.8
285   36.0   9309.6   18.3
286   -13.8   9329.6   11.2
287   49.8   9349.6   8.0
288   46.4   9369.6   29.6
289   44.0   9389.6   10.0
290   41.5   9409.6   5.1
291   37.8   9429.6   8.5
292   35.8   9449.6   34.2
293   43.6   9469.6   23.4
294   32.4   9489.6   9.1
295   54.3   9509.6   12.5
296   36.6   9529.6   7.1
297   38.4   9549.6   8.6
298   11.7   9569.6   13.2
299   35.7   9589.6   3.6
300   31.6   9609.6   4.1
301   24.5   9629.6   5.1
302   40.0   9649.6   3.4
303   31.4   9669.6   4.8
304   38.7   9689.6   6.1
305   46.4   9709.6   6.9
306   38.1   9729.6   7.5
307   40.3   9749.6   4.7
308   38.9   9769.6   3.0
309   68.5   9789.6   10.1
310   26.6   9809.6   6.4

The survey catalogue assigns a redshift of 0.21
